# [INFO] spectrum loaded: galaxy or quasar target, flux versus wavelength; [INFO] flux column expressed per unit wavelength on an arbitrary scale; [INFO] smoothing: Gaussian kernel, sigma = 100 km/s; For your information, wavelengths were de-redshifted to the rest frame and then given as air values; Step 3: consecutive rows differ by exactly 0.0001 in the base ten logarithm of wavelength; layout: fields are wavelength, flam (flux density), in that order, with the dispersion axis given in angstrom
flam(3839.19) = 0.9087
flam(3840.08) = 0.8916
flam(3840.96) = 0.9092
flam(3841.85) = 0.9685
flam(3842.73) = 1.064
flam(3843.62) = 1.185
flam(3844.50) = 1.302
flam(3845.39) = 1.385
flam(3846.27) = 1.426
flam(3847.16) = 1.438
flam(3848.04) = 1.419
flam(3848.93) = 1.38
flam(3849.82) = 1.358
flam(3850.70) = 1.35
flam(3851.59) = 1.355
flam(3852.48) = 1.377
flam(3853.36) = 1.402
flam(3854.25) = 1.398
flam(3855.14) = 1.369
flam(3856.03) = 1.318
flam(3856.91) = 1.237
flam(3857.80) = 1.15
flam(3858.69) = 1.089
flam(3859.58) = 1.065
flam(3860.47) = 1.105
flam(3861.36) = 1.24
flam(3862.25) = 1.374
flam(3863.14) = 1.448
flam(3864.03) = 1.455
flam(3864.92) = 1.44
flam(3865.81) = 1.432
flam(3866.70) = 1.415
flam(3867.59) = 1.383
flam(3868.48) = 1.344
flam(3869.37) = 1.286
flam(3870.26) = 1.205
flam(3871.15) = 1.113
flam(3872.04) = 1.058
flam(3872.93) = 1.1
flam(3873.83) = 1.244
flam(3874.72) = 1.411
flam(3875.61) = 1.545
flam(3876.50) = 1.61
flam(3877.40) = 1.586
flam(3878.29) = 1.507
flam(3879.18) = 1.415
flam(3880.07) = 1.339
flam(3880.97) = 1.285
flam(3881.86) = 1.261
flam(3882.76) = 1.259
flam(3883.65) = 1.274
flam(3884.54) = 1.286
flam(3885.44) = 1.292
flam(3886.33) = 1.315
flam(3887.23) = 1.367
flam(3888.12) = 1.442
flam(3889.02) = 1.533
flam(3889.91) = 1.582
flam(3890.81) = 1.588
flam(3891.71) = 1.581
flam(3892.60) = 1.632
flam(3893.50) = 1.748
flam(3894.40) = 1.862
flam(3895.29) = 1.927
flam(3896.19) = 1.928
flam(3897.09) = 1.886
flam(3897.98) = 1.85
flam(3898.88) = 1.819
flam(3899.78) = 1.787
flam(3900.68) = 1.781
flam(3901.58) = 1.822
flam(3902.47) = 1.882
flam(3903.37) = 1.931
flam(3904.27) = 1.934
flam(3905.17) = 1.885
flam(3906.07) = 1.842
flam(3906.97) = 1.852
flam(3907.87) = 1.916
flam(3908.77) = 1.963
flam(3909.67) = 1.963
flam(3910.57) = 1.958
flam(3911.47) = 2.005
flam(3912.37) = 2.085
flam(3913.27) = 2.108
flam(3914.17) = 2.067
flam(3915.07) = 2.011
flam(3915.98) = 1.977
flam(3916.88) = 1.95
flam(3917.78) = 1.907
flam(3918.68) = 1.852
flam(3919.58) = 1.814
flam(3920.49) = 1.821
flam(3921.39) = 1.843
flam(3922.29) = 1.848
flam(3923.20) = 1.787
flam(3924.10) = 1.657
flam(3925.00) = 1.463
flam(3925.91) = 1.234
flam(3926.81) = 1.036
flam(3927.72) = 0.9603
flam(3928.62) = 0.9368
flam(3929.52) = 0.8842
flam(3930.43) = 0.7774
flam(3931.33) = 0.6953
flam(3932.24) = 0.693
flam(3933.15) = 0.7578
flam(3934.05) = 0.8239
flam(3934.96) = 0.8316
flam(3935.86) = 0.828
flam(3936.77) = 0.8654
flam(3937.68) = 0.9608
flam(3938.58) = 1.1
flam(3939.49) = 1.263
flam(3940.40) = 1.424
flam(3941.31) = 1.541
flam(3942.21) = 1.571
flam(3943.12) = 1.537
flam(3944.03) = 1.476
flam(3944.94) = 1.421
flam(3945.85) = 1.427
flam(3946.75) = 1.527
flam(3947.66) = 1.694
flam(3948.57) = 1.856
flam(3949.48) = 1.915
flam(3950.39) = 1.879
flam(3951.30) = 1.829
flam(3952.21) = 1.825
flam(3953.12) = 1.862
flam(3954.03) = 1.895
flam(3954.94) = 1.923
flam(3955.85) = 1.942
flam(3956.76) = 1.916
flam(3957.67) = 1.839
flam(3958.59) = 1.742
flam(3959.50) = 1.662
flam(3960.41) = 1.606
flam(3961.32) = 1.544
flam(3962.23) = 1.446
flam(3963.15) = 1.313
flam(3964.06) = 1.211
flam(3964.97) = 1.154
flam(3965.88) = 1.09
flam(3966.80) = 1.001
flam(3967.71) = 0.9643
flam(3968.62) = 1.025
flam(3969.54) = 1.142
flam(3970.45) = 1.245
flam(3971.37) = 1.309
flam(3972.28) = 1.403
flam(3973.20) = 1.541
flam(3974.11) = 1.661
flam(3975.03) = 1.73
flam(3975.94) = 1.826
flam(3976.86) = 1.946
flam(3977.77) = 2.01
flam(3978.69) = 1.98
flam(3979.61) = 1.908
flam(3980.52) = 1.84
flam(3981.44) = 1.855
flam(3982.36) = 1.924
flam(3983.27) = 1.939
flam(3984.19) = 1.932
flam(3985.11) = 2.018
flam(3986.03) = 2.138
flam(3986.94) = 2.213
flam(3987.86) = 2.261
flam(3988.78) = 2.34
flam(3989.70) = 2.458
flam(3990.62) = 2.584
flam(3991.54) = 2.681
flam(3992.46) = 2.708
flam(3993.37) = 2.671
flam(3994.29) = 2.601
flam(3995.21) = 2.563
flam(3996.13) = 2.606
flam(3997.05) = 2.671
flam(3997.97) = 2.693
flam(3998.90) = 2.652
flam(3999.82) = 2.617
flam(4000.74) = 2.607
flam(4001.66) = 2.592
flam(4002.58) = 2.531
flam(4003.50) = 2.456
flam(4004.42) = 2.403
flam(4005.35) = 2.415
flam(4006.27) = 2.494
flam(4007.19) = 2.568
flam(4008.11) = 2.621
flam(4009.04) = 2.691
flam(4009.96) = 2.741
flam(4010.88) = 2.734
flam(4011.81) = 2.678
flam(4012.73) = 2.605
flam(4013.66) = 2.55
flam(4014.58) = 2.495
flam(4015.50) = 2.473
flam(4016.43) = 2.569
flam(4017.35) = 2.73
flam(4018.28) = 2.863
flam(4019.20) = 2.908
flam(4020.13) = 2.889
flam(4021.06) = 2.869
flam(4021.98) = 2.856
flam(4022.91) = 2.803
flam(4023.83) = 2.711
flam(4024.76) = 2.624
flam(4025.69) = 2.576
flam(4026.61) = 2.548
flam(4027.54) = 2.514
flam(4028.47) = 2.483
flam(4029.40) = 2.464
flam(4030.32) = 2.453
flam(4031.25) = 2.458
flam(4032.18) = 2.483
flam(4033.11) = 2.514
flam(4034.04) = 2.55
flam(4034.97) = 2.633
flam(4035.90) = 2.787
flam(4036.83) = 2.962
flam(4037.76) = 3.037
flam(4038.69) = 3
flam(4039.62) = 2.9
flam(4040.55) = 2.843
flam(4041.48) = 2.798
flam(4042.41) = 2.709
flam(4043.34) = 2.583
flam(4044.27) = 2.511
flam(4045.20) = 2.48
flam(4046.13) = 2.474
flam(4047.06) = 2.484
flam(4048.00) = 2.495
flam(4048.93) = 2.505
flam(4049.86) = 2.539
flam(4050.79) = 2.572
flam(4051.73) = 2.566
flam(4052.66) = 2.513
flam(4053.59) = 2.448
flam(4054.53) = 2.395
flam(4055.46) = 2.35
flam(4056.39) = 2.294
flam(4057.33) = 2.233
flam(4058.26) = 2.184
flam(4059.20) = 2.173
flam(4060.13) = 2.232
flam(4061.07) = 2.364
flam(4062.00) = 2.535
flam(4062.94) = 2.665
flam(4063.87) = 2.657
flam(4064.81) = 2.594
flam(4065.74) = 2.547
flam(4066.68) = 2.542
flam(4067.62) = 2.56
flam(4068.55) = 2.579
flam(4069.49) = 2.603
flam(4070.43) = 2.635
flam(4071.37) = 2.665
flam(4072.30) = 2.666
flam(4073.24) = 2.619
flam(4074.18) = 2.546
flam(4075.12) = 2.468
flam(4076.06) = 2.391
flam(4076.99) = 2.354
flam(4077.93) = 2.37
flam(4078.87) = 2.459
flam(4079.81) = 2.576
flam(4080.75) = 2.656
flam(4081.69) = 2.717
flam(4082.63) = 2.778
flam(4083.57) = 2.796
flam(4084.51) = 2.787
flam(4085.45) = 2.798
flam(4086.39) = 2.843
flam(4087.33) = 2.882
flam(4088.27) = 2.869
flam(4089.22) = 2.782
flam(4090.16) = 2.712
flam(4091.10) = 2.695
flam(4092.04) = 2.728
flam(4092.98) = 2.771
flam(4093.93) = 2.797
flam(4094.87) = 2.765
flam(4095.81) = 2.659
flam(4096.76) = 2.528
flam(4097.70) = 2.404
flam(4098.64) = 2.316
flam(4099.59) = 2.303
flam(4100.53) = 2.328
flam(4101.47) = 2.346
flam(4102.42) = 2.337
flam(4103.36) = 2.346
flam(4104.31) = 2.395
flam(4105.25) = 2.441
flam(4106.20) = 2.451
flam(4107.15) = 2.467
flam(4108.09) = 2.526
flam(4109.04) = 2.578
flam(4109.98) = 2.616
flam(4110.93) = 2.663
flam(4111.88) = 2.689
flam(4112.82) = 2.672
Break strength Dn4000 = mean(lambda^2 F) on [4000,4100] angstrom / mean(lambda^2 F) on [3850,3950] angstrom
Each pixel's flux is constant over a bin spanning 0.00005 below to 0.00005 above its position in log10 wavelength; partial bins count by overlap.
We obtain 1.9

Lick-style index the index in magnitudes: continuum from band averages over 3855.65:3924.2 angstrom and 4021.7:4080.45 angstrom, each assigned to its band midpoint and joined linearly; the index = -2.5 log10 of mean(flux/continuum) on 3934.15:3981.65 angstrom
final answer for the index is 0.30 mag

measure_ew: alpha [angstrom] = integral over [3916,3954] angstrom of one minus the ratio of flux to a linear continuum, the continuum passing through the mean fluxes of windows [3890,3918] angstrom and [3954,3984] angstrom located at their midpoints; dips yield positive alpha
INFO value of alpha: 7.17 angstrom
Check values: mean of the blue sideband 1.88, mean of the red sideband 1.59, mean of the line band 1.41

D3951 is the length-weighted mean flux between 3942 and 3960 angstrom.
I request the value 1.74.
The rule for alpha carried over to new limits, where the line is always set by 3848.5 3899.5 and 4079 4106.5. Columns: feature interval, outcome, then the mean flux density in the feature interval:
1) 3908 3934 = 1.49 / 1.57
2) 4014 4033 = -3.43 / 2.64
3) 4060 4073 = -0.53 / 2.57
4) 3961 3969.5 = 3.23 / 1.19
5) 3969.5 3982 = 1.80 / 1.69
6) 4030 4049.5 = -2.76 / 2.65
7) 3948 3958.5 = -0.13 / 1.87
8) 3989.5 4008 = -4.27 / 2.58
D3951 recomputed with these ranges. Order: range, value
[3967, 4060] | 2.39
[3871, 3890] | 1.36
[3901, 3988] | 1.6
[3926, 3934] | 0.86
